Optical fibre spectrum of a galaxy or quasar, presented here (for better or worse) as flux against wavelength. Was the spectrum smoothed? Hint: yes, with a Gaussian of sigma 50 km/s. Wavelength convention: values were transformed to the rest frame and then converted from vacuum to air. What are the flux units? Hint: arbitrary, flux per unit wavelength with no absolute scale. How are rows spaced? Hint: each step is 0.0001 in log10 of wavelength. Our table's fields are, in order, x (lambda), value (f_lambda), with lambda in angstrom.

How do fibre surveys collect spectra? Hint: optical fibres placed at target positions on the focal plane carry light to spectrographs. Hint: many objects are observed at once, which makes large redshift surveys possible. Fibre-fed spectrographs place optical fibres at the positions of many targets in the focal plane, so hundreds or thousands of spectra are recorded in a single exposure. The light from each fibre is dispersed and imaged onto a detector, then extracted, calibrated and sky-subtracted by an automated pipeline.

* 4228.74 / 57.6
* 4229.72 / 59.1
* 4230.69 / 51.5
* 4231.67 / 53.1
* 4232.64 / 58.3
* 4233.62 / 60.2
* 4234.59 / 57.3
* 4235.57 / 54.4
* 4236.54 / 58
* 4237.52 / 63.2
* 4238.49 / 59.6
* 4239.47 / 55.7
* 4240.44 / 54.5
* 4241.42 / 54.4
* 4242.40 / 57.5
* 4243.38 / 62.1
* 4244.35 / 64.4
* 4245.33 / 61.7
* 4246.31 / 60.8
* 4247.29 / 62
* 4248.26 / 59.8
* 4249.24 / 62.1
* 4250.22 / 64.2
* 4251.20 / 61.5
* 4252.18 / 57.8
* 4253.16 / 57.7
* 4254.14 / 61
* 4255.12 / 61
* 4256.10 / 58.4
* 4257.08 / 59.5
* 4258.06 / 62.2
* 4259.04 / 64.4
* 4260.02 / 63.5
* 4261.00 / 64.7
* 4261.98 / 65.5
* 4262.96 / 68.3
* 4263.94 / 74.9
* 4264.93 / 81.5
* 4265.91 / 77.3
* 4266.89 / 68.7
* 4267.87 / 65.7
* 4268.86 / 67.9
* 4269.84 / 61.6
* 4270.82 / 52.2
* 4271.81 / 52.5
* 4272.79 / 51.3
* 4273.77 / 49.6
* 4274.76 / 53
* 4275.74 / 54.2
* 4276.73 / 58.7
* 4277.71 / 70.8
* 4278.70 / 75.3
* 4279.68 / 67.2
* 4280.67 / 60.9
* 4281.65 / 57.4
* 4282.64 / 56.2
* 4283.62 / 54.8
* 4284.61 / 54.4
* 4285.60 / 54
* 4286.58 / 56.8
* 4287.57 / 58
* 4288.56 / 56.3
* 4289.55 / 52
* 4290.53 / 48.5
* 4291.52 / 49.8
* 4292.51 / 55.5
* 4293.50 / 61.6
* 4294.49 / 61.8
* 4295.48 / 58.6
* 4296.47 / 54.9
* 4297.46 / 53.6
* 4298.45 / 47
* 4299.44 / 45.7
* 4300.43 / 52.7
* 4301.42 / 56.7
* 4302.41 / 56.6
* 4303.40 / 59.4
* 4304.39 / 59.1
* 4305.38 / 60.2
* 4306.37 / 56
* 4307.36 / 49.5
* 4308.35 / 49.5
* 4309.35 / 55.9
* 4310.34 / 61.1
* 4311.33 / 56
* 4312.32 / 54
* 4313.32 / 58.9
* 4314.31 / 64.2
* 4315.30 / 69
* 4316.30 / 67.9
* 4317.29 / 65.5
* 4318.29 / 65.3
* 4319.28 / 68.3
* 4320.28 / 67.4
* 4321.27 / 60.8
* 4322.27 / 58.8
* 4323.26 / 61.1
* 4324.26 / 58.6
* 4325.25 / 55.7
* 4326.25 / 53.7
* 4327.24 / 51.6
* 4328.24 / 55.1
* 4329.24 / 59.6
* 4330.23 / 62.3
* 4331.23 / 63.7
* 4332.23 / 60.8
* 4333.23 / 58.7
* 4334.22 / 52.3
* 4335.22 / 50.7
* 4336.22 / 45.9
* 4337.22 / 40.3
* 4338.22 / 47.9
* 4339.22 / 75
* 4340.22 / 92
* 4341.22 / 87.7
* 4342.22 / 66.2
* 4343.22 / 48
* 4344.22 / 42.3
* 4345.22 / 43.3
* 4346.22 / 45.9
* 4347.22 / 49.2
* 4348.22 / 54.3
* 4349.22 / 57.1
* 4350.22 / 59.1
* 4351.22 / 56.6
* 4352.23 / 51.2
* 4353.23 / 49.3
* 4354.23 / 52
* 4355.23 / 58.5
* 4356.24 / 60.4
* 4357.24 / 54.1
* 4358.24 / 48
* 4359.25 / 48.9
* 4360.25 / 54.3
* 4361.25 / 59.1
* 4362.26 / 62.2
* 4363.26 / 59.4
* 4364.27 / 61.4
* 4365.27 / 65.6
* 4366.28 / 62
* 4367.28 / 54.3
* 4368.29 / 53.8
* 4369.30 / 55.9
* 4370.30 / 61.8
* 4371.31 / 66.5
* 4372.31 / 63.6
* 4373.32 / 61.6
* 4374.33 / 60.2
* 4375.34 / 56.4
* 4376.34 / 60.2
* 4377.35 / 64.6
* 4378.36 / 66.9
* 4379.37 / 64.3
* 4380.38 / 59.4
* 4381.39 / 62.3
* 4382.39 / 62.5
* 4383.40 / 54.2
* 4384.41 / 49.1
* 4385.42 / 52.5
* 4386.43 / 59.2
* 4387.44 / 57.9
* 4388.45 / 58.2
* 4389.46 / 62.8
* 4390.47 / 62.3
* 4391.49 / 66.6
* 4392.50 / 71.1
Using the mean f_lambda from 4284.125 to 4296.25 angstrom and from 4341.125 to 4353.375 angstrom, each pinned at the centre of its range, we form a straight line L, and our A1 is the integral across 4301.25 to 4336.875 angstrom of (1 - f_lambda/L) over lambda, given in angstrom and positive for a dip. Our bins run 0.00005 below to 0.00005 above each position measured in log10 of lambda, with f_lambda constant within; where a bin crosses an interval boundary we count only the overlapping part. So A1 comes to -2.6 angstrom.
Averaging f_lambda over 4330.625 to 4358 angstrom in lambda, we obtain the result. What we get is 56.3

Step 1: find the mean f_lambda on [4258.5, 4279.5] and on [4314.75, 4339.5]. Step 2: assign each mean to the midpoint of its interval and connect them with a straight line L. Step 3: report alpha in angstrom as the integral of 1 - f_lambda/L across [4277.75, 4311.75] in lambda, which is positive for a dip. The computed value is 2.9 angstrom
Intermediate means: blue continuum 63.9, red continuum 58.9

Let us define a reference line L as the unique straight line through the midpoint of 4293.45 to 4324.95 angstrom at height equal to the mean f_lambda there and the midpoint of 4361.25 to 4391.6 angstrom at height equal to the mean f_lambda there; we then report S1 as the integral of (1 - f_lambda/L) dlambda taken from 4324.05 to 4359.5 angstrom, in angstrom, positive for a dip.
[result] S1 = 2.0 angstrom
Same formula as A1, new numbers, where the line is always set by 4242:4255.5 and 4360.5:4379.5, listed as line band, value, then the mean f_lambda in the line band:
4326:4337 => 1.0 angstrom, 55.5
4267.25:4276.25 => 0.6 angstrom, 56.6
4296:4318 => 1.4 angstrom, 57.1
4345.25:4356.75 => 1.4 angstrom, 53.5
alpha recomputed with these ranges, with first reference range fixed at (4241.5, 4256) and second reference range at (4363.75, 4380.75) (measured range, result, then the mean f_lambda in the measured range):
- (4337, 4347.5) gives 0.40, 58.6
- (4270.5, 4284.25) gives 0.59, 58.2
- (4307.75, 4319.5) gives -0.03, 61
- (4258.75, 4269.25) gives -1.50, 69.4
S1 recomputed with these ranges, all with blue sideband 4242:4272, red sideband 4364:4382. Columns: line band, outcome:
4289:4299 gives 1.3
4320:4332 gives 0.6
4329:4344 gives 0.4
